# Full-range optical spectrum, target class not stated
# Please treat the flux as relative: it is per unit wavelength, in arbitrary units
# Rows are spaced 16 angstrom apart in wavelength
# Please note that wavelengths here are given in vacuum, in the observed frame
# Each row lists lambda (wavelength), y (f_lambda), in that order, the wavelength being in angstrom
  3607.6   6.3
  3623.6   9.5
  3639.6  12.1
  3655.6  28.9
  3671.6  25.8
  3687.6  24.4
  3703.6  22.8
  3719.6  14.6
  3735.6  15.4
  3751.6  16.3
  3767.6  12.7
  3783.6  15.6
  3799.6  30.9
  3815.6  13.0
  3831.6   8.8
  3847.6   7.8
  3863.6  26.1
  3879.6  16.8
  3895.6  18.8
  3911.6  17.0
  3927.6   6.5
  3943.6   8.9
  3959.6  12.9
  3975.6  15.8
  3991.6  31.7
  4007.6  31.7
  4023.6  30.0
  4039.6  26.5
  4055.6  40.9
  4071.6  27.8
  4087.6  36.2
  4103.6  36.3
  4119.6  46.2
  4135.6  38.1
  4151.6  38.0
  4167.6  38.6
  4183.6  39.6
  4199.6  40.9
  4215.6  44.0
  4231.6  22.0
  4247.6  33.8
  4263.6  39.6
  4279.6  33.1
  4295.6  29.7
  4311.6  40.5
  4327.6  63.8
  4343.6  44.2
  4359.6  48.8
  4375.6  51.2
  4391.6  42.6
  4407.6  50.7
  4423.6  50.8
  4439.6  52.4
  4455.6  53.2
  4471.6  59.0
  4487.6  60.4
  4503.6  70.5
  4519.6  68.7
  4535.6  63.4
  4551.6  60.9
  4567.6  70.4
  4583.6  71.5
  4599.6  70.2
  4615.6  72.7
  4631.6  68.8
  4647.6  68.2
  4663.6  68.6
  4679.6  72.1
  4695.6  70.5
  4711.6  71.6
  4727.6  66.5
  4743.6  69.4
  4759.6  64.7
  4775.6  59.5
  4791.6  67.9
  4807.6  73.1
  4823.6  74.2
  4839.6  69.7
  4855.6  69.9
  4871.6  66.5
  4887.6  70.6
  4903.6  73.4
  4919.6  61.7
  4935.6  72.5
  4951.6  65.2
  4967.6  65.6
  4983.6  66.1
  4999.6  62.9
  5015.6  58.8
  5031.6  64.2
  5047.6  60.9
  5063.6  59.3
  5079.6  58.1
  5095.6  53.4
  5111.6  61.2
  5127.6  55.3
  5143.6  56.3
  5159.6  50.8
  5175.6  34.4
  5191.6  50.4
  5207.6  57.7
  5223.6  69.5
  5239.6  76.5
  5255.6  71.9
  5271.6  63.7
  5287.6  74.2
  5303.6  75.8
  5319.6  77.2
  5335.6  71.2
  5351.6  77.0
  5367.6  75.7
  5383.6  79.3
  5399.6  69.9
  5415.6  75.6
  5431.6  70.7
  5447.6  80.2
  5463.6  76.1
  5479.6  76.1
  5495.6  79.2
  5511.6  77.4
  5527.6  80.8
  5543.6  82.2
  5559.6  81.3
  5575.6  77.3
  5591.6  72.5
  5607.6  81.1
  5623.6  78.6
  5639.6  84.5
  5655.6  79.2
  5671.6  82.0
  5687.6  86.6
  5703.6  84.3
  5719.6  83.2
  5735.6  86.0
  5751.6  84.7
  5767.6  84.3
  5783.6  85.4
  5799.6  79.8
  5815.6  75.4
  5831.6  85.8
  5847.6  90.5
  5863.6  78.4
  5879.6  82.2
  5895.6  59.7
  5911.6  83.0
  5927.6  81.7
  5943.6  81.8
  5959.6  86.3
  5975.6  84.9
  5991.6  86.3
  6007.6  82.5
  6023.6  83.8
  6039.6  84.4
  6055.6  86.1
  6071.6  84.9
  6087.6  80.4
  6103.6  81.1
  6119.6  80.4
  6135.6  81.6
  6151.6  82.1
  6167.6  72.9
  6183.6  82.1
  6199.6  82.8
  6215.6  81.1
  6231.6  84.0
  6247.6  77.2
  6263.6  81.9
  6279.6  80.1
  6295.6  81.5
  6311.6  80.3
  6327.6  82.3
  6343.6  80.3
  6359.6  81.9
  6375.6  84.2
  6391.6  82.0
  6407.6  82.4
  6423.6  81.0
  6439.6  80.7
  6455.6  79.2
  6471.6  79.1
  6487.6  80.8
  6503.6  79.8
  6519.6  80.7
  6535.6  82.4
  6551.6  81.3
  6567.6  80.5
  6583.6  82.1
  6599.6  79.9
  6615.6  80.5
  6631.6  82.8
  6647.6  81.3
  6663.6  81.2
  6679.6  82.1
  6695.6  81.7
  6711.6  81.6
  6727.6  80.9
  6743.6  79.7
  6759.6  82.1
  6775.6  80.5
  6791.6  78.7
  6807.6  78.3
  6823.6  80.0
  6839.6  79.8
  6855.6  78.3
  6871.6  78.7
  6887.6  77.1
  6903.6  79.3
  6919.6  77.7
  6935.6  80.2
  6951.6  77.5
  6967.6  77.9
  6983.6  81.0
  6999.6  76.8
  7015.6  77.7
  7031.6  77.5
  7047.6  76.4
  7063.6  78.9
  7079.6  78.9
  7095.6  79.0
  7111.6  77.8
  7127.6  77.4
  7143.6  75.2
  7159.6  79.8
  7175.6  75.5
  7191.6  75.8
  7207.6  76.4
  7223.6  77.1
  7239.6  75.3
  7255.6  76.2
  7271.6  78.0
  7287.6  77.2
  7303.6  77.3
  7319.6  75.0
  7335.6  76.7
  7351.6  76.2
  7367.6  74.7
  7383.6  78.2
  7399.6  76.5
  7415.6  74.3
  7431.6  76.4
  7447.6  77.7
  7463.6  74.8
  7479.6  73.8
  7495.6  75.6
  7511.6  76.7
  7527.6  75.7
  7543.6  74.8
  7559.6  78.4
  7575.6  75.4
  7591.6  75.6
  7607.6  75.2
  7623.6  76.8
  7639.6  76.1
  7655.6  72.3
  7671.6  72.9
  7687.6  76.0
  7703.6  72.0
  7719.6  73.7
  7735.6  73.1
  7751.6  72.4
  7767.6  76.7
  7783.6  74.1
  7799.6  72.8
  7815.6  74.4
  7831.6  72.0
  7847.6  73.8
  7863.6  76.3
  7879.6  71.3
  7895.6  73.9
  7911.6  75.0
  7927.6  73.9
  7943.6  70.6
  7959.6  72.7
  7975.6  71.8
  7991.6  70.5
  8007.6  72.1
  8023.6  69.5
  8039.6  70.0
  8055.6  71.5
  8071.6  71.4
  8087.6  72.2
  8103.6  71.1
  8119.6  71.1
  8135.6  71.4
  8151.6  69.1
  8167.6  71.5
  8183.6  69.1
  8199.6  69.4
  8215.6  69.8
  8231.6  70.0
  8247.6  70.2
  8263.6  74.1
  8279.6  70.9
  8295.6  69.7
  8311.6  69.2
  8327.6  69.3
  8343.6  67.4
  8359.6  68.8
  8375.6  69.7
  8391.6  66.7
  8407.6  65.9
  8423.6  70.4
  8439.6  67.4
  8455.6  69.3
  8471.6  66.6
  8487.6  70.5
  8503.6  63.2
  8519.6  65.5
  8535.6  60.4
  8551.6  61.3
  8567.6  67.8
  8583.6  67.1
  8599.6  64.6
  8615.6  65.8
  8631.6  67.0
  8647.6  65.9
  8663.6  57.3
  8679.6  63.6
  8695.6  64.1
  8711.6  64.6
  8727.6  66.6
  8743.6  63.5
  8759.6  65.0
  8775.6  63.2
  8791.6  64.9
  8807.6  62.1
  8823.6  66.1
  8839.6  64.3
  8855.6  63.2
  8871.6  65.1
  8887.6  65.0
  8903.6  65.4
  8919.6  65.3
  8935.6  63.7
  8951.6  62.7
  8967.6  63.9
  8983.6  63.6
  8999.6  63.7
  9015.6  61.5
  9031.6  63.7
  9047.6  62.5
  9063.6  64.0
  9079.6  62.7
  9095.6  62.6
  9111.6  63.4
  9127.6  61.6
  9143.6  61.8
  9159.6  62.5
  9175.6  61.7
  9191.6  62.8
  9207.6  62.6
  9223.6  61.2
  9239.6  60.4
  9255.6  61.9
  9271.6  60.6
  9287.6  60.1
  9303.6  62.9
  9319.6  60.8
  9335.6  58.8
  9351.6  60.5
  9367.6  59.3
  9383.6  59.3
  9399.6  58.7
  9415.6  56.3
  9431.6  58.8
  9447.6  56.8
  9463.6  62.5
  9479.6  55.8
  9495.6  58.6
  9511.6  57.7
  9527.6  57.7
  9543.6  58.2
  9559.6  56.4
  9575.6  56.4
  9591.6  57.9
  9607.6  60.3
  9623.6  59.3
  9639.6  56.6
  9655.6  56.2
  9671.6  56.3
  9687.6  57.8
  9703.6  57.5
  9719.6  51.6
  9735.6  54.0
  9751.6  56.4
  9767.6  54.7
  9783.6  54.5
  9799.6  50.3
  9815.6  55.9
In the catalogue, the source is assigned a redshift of 0.00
